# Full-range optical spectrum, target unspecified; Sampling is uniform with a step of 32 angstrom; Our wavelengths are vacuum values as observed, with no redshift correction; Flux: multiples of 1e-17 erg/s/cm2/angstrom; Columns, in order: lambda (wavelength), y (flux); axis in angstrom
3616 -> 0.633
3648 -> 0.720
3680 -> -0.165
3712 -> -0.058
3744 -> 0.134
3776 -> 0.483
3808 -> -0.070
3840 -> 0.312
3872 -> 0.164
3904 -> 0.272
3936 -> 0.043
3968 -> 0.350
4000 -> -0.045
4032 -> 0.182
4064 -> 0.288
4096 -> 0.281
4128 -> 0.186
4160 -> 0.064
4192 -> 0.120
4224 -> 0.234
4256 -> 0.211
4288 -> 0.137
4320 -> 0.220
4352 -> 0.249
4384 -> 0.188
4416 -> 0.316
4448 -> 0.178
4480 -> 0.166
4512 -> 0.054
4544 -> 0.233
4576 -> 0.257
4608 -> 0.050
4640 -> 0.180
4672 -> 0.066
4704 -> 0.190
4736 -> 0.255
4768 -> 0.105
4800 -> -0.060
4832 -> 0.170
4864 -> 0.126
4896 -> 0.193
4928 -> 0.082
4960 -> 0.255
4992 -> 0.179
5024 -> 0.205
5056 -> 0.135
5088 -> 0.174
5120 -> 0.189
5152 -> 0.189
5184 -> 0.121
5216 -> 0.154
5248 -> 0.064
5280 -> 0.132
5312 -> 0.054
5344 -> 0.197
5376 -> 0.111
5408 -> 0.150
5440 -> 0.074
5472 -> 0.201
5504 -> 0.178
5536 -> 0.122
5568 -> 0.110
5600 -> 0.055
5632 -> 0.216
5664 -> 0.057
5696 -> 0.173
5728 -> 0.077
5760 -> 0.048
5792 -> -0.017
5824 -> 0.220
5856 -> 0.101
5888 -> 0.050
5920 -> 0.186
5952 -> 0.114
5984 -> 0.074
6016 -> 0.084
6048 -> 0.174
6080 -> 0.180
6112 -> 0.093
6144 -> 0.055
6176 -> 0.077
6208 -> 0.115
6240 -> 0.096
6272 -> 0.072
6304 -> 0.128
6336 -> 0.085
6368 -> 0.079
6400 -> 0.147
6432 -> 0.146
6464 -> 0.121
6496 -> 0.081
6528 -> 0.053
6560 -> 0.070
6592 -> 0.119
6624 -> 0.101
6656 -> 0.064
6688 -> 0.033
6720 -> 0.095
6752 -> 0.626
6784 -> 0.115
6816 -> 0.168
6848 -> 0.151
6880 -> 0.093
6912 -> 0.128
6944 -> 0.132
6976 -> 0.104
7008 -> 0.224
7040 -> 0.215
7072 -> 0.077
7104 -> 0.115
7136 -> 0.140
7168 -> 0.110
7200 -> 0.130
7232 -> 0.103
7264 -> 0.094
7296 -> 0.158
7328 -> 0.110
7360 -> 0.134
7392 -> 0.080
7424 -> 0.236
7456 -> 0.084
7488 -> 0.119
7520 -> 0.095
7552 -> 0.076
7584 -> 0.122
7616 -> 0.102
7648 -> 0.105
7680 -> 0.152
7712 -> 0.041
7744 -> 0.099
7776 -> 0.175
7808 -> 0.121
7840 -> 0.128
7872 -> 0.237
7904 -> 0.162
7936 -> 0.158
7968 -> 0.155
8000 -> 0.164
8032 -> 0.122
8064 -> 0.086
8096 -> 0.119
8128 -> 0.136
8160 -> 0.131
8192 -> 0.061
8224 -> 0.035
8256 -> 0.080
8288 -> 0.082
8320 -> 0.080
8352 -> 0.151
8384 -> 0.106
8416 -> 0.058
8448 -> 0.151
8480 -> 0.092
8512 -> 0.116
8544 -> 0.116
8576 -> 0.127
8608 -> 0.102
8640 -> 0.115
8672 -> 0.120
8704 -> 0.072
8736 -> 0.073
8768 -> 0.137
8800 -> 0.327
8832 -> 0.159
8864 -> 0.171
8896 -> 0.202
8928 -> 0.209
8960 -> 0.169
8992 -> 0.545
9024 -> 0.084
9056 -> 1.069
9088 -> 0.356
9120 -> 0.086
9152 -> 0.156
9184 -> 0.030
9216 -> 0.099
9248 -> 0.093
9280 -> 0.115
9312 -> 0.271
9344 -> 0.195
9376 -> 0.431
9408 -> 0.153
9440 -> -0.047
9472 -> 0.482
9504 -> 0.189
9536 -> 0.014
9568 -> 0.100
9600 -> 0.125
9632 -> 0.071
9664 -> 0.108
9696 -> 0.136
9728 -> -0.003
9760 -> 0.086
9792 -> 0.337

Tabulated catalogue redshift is 0.81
